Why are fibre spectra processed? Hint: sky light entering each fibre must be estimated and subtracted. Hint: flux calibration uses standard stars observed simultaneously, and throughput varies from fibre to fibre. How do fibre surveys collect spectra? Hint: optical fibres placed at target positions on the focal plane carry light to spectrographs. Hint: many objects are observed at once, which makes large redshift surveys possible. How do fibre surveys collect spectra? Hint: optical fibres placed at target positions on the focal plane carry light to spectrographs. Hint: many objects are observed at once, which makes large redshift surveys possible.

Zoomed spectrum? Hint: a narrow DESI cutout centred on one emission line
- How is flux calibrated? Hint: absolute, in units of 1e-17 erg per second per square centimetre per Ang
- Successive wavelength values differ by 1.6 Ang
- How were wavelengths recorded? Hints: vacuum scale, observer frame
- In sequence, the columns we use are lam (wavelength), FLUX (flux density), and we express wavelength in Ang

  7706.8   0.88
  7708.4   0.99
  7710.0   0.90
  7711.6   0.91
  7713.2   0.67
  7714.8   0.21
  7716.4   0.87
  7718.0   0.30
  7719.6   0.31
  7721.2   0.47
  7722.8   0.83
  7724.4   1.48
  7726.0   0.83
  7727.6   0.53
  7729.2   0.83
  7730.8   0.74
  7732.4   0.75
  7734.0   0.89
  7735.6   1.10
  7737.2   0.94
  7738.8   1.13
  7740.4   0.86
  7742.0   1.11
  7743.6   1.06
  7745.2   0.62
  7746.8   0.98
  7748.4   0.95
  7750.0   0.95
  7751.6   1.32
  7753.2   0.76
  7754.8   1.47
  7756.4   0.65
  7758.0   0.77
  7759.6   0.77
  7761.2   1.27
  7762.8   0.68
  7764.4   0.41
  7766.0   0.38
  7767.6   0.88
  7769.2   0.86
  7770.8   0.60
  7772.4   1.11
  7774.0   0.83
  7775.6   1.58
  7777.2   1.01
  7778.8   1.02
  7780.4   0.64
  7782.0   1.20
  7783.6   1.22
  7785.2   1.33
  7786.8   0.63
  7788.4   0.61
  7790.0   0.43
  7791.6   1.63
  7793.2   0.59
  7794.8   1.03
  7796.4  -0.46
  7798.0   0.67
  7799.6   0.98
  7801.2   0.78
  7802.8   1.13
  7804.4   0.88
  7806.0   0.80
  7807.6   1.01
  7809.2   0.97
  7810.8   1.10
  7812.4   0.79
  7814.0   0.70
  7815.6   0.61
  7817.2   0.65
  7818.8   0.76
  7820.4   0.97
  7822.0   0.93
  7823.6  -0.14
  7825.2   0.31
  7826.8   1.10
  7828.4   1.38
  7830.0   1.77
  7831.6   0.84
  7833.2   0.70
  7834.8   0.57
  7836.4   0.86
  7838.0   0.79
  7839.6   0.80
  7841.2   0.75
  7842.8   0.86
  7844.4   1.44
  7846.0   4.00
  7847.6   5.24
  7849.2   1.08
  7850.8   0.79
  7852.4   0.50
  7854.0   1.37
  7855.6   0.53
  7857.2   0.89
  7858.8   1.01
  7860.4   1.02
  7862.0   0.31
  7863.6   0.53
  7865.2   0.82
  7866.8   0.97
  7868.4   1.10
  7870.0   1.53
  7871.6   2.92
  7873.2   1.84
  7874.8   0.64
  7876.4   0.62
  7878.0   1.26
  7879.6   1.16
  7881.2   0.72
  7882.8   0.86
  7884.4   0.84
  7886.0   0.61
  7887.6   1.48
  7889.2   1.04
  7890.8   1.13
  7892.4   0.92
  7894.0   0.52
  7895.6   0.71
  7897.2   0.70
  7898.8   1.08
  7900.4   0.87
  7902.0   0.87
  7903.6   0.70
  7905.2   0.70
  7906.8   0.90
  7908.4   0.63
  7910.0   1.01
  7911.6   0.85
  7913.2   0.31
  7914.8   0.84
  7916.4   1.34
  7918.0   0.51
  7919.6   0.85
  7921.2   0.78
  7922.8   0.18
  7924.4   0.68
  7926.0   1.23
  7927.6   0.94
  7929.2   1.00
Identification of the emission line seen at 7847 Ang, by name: H-alpha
